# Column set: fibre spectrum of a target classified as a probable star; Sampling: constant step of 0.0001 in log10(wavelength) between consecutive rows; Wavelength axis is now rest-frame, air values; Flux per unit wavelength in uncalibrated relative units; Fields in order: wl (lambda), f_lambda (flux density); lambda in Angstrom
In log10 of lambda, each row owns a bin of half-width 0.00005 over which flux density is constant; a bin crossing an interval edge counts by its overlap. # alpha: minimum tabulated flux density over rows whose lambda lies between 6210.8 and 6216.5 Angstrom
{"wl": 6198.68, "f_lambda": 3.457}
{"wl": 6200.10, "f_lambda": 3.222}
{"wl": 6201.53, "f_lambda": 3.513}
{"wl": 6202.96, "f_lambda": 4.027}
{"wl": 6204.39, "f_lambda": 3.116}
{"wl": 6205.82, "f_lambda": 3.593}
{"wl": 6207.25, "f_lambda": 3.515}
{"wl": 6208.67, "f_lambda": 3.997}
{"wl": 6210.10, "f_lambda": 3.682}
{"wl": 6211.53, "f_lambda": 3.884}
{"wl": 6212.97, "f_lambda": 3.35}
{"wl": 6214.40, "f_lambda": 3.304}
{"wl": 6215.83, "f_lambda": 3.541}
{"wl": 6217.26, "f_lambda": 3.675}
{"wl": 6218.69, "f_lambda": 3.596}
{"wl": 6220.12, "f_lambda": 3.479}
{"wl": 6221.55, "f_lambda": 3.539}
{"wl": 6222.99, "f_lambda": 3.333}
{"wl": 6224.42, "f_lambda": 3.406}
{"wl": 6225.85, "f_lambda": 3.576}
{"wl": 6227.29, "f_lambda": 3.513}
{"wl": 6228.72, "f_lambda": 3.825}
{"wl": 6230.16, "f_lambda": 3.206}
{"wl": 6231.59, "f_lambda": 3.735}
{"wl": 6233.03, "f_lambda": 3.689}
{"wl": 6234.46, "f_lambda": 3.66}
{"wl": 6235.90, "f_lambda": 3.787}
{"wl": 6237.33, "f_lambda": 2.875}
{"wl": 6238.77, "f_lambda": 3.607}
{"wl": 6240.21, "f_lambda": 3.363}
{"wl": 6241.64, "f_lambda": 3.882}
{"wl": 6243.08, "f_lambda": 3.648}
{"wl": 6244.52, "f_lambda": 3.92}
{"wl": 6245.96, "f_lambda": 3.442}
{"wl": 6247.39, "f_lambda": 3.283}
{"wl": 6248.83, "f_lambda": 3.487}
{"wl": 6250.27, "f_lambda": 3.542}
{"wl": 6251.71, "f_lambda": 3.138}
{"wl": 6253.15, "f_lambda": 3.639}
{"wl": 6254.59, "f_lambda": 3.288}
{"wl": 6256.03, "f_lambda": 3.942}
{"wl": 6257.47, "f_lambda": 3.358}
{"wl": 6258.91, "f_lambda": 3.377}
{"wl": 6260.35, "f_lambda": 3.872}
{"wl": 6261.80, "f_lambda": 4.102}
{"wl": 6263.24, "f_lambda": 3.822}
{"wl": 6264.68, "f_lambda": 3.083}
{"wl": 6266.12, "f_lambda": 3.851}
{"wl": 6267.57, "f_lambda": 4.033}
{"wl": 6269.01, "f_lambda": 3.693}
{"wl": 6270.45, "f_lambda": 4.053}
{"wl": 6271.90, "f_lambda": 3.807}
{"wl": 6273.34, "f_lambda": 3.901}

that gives 3.304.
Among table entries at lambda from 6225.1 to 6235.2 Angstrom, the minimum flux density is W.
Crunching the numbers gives 3.206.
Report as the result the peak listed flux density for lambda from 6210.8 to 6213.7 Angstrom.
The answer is 3.884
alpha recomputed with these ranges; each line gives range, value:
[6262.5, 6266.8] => 3.083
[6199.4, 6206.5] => 3.116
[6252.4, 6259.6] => 3.288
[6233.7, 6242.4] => 2.875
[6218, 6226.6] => 3.333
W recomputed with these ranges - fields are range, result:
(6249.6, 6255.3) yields 3.138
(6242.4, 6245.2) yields 3.648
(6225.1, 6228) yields 3.513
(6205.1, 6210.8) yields 3.515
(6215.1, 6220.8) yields 3.479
